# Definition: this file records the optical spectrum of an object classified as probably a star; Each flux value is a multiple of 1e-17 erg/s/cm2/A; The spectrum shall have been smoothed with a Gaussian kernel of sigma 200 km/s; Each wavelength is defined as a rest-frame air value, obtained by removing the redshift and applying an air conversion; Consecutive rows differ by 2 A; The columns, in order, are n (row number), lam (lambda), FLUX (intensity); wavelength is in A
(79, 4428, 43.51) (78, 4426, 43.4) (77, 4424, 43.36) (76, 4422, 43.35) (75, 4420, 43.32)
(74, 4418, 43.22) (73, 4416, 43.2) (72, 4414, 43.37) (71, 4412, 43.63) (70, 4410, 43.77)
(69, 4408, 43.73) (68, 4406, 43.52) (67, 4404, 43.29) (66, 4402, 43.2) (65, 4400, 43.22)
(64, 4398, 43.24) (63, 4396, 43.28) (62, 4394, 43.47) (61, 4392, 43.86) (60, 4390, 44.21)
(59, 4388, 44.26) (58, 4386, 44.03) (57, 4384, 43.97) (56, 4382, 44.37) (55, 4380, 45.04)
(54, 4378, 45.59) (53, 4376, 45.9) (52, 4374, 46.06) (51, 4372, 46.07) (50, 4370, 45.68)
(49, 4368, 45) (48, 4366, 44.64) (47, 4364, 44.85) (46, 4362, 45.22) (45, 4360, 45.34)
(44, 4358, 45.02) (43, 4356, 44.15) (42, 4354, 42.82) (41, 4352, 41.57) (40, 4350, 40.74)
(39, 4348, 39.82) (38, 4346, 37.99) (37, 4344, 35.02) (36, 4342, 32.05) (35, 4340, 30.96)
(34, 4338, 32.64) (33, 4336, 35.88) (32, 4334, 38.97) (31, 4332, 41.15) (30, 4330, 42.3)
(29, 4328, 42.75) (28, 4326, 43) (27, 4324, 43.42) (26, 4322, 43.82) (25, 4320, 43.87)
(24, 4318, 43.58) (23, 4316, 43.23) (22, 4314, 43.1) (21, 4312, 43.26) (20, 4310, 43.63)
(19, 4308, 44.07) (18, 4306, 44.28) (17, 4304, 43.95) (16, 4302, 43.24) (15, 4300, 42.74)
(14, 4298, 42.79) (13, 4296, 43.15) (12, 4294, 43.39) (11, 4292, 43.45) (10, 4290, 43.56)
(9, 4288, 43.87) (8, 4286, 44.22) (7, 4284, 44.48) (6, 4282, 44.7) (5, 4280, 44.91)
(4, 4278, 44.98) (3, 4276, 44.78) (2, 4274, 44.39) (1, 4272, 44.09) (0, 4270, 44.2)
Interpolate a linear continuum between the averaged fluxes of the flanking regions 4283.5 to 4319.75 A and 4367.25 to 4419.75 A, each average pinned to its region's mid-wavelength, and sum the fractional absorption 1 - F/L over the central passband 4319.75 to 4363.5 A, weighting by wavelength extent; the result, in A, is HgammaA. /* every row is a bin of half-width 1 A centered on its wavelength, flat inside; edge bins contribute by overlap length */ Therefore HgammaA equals 3.43 A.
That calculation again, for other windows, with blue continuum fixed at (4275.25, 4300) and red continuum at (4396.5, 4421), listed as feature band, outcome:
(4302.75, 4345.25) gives 3.0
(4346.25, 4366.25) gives 0.2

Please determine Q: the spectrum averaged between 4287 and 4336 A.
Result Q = 43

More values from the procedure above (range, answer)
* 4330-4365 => 39.7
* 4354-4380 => 45.2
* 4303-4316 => 43.7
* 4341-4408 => 43.2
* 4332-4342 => 35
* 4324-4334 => 42.1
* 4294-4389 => 42.5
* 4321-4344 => 38.6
